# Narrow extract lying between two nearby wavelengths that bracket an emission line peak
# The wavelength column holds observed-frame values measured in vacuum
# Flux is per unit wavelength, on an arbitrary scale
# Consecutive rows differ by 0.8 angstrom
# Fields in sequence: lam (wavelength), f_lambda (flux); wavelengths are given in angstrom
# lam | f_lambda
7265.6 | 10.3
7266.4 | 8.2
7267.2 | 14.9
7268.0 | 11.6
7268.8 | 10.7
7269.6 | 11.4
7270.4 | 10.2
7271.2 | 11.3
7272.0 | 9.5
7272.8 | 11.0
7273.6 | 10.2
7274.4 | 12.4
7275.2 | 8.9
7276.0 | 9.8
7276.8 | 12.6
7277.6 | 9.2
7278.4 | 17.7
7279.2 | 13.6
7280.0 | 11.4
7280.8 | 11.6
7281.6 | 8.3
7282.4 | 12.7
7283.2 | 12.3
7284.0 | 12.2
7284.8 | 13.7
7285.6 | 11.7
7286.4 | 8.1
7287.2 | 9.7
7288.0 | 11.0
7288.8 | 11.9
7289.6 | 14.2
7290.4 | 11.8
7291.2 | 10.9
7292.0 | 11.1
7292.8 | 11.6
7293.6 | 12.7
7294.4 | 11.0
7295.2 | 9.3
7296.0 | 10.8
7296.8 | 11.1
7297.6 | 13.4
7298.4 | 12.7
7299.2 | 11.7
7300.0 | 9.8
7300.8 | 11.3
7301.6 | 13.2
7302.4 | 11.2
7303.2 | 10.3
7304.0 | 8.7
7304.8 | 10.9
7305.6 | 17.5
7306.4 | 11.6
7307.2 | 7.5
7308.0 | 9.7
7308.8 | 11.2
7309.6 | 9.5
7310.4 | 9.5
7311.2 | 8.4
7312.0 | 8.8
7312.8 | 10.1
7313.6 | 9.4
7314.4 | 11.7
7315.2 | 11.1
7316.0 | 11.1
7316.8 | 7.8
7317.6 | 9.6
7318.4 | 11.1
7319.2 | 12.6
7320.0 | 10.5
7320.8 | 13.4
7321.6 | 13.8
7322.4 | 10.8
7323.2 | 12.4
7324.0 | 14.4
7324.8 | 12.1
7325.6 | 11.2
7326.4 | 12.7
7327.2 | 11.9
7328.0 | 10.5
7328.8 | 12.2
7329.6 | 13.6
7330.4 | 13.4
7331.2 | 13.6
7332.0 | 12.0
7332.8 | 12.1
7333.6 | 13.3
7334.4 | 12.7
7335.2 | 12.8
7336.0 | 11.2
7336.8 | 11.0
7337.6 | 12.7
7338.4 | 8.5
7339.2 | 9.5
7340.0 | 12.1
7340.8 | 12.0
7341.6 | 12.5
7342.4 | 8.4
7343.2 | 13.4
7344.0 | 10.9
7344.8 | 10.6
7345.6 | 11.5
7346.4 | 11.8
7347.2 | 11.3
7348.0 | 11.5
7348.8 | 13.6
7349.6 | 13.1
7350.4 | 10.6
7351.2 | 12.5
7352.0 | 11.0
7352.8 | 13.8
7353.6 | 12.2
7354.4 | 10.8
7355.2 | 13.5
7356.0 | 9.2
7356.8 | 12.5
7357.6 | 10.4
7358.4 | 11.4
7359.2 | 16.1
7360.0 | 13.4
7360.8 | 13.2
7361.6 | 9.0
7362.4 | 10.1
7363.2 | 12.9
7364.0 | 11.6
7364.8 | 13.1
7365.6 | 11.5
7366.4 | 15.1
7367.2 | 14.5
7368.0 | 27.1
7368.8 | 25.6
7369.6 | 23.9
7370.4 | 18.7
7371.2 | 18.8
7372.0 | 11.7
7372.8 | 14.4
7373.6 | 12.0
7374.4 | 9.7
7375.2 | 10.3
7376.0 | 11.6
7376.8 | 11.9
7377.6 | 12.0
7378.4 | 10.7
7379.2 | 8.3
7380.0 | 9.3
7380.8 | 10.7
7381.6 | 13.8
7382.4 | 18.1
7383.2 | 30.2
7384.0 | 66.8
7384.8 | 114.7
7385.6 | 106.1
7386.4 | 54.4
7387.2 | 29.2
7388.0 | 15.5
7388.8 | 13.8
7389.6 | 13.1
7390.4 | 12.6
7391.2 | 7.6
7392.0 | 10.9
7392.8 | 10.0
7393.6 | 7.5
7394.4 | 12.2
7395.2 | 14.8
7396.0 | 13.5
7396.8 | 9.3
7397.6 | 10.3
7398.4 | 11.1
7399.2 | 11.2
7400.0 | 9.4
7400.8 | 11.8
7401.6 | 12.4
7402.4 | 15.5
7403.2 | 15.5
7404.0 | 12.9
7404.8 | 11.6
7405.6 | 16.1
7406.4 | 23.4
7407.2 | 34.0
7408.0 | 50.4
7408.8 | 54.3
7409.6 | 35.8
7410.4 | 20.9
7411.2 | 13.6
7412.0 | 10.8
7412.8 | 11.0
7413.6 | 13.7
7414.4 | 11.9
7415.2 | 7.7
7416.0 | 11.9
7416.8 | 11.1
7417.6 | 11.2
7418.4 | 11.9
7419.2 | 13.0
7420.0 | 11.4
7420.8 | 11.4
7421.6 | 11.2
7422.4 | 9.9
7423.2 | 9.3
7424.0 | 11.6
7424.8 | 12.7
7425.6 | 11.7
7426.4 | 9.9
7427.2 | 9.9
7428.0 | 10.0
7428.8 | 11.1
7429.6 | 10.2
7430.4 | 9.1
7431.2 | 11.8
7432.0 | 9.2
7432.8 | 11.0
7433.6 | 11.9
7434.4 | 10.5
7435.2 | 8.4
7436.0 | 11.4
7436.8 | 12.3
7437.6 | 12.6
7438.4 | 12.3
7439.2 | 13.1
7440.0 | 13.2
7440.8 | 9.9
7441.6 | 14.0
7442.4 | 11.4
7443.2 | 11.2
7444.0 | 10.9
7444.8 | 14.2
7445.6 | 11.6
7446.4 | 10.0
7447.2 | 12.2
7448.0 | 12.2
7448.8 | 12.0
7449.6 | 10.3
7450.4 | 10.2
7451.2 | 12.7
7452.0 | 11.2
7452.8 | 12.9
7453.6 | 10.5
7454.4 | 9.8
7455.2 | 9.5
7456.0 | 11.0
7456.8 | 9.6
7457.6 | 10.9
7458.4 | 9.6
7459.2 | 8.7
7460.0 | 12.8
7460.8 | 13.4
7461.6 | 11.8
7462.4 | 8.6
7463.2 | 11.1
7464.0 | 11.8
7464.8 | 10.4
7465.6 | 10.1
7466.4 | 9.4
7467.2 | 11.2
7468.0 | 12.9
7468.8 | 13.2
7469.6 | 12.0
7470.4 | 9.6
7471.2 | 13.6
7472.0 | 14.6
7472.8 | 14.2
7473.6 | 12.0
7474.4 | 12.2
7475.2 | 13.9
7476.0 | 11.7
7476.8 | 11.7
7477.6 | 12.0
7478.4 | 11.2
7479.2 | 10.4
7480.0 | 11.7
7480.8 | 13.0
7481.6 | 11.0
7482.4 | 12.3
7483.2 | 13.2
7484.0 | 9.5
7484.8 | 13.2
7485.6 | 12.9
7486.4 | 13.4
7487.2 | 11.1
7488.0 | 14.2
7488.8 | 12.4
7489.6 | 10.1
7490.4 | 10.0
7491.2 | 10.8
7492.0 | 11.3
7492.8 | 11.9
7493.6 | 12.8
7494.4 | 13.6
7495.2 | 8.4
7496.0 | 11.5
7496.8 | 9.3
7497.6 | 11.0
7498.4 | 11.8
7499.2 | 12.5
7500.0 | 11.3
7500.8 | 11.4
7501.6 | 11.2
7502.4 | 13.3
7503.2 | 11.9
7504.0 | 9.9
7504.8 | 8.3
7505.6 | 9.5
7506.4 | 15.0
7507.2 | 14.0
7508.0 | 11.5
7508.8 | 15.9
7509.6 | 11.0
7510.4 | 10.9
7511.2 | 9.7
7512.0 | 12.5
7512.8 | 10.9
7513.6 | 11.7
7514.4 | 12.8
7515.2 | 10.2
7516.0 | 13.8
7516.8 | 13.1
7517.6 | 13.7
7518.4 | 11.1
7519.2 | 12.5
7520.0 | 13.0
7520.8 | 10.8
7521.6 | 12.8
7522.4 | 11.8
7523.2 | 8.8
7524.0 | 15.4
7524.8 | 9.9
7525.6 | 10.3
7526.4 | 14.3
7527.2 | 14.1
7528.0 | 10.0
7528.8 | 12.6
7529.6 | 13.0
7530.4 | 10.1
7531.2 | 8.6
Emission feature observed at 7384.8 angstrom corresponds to H-alpha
